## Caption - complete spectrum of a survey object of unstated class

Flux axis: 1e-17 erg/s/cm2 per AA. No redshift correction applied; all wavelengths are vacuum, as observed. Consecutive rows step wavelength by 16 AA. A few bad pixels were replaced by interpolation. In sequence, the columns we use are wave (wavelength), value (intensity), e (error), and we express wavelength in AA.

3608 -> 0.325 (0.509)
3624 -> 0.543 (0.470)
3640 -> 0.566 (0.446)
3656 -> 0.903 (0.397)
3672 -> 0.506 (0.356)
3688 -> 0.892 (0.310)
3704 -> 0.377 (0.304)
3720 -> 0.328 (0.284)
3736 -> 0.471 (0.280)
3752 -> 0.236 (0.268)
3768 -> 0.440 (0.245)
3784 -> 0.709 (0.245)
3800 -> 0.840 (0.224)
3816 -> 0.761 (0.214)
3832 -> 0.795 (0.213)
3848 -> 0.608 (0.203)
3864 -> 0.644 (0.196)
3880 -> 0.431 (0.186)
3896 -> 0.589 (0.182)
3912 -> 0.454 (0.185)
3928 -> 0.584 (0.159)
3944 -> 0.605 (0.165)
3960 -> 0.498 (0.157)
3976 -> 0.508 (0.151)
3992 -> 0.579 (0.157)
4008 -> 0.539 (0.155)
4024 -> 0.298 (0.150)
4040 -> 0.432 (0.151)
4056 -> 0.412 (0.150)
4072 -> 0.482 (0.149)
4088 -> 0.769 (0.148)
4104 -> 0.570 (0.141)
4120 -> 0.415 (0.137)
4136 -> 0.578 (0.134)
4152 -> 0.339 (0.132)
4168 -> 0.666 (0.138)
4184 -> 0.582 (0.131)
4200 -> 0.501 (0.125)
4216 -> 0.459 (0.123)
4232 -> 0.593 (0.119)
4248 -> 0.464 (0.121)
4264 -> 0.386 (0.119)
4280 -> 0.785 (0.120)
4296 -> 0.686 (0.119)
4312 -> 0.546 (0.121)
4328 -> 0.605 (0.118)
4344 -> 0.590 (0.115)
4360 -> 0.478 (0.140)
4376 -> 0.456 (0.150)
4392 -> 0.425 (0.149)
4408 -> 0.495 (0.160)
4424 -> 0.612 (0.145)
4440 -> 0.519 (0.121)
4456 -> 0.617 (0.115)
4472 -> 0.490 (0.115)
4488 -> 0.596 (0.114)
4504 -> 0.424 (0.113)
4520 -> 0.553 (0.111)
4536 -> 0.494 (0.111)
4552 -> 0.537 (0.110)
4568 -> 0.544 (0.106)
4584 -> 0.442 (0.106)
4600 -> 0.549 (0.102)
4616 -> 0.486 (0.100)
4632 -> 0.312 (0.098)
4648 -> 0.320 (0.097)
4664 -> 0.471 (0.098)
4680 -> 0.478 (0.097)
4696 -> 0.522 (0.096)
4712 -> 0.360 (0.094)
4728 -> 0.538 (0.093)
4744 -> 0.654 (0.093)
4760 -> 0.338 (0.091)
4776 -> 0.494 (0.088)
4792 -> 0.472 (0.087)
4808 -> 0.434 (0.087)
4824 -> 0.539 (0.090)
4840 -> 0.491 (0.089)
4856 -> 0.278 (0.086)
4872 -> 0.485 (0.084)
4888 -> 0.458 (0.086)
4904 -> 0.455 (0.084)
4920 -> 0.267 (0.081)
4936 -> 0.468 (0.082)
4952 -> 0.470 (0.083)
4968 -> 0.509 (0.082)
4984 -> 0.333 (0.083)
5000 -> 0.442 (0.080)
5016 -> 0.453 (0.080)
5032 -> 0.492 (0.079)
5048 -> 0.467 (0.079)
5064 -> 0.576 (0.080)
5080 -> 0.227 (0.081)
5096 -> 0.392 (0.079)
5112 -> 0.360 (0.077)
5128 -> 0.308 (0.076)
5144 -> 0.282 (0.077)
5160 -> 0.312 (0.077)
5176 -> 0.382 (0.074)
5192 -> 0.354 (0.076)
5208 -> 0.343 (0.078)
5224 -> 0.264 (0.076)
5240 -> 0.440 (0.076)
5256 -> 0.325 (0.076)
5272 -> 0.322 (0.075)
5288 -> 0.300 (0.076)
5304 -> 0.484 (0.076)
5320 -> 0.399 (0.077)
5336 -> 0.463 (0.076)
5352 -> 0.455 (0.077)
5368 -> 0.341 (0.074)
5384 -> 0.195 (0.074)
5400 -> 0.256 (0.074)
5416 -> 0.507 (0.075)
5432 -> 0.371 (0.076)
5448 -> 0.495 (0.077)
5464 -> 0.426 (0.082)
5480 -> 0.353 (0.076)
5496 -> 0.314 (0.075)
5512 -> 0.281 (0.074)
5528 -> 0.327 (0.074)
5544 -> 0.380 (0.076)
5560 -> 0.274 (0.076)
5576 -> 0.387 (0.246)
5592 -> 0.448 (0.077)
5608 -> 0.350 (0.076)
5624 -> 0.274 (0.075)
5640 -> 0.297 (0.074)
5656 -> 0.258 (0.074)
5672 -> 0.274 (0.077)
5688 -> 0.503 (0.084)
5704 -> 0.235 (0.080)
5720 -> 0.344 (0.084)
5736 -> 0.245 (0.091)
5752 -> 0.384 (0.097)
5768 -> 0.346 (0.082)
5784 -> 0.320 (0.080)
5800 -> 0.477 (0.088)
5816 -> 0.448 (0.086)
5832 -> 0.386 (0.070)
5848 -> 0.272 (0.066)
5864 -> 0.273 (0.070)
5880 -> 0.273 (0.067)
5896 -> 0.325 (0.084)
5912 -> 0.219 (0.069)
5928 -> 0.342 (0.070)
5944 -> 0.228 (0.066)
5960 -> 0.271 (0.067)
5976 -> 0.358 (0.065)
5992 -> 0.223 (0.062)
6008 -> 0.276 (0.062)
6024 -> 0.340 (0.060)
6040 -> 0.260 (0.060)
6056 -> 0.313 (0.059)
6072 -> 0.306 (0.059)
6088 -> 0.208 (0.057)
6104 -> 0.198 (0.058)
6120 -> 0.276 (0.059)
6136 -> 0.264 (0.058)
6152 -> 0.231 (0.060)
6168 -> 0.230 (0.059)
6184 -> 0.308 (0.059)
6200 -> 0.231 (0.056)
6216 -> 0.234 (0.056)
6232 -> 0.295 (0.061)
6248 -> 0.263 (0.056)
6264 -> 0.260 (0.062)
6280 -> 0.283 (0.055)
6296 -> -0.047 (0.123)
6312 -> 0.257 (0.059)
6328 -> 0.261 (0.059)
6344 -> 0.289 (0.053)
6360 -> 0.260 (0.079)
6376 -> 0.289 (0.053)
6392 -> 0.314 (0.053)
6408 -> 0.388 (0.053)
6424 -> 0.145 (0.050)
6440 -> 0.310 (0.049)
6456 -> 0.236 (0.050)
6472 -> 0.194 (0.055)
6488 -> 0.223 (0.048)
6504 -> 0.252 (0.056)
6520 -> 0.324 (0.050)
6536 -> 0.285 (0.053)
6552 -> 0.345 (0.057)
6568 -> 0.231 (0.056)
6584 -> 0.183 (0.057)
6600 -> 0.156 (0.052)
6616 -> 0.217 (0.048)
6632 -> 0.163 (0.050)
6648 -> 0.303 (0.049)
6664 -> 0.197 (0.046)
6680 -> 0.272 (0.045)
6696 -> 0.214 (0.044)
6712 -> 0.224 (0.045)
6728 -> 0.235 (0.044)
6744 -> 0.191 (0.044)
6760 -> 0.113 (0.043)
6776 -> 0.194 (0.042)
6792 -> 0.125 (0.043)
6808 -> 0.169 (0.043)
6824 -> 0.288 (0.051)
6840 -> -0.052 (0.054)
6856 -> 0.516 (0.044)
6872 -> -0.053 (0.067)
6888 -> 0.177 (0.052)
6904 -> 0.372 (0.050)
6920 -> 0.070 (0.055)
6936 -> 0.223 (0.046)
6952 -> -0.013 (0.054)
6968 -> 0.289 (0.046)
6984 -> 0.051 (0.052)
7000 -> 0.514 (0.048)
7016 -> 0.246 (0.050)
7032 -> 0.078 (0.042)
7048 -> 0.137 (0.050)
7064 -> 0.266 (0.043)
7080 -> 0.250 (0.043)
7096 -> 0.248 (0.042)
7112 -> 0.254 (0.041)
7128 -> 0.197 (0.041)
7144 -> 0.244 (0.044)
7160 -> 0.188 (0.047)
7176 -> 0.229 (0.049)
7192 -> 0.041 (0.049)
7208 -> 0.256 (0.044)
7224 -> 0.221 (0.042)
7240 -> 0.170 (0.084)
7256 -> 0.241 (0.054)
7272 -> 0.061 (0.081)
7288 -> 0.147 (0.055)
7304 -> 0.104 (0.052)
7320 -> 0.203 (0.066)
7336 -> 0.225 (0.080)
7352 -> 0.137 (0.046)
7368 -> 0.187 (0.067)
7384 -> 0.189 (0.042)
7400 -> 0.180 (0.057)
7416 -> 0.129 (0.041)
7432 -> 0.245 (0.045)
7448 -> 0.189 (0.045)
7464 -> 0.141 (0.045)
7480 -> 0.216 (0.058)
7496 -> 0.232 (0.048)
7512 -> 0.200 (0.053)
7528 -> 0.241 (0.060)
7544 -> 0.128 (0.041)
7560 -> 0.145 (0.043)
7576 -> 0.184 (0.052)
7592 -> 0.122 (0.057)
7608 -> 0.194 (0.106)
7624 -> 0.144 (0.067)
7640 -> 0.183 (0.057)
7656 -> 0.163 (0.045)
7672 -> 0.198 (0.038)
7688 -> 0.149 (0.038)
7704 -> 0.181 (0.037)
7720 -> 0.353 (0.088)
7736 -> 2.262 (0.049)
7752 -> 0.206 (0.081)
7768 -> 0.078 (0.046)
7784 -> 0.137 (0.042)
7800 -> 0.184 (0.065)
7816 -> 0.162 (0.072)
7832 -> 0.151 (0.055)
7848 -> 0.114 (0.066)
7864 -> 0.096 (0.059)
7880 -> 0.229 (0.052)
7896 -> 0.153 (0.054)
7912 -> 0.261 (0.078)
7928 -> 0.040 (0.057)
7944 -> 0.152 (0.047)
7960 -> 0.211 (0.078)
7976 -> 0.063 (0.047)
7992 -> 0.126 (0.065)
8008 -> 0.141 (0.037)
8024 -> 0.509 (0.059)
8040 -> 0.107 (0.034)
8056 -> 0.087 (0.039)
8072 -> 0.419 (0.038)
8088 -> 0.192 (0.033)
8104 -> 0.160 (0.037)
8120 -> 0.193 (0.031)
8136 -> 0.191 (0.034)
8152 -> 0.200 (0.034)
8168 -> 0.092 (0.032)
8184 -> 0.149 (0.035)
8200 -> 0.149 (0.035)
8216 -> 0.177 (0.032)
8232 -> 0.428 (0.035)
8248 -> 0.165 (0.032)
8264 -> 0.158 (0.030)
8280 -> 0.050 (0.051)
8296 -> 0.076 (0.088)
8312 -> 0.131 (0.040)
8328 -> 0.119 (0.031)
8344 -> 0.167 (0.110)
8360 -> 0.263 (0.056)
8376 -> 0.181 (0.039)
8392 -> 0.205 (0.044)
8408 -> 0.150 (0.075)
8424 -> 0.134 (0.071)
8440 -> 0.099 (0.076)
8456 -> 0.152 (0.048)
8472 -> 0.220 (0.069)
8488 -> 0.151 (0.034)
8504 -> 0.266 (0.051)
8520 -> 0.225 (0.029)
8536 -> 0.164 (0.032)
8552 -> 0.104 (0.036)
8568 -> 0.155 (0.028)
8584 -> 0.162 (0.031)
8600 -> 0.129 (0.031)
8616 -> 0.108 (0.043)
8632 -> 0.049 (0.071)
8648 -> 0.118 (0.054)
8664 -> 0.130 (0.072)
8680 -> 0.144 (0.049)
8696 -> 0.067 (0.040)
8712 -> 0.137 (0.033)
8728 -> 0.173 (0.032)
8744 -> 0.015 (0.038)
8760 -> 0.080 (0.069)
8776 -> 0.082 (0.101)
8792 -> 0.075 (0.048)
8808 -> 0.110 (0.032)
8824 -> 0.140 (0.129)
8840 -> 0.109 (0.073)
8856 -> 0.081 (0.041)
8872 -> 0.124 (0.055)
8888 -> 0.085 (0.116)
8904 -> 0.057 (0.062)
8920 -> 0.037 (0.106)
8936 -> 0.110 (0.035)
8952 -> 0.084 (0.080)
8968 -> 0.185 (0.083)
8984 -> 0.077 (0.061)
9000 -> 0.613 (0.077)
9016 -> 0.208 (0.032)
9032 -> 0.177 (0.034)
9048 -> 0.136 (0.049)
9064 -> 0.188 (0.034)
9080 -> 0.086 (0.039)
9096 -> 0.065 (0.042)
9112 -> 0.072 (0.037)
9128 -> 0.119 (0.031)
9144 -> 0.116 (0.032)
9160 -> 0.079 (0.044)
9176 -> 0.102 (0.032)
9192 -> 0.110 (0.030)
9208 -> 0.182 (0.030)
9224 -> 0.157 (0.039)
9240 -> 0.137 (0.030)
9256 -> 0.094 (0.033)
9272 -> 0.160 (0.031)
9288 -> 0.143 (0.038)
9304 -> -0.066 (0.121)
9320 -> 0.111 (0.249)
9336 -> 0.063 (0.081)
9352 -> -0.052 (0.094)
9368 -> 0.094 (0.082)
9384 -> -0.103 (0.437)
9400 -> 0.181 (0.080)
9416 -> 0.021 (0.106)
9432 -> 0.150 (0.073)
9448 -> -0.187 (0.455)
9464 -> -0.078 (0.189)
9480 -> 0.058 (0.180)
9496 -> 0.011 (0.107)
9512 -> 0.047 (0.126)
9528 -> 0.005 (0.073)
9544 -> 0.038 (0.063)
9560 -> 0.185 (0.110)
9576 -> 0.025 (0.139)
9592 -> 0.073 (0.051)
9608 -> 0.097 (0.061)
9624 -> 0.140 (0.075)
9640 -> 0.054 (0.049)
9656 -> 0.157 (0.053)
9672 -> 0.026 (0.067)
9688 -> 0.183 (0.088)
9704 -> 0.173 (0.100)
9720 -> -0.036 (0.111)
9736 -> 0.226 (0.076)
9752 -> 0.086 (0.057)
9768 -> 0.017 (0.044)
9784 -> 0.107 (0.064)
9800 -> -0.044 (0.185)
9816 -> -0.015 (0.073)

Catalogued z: 1.074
